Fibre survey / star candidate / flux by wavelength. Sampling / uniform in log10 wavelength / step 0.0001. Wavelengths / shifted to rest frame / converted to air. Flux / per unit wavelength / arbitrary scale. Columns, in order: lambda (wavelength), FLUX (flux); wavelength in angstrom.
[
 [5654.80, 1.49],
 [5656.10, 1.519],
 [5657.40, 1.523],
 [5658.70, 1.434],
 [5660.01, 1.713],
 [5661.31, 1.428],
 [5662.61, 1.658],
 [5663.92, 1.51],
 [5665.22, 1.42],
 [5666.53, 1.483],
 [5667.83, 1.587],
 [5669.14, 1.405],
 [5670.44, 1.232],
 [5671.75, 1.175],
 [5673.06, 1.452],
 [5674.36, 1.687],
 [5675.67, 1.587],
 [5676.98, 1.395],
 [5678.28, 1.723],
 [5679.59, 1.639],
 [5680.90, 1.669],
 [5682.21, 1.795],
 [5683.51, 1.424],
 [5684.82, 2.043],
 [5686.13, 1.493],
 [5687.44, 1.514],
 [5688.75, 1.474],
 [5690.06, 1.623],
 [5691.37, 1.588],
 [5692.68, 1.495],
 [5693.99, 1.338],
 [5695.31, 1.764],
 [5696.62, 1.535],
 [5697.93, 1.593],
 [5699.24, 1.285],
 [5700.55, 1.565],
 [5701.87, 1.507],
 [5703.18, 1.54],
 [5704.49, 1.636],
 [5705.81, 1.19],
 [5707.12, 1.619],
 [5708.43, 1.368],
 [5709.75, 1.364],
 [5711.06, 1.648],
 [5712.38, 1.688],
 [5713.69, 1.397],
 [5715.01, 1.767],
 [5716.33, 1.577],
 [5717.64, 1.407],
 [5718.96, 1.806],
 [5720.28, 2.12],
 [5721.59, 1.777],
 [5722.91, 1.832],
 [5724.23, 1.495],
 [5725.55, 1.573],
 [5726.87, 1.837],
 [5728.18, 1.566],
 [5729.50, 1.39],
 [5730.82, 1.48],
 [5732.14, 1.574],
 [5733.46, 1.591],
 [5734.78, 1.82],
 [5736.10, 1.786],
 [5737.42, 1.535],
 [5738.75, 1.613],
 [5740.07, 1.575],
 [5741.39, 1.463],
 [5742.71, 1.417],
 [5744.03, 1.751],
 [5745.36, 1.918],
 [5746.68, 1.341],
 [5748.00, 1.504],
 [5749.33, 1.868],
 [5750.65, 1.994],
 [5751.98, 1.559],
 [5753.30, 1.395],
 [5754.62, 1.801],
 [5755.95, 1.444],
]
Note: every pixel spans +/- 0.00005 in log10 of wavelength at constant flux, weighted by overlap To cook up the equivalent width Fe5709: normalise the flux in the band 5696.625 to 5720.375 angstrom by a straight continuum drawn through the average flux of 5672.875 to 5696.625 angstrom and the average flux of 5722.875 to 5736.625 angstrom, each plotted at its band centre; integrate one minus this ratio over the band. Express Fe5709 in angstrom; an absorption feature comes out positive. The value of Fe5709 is 0.9 angstrom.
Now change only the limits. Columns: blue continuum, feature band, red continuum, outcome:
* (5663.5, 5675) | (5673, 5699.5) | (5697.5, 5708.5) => -2.3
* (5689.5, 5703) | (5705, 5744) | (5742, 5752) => 0.3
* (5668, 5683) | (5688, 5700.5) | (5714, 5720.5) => 0.6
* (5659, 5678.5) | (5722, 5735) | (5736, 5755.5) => -0.1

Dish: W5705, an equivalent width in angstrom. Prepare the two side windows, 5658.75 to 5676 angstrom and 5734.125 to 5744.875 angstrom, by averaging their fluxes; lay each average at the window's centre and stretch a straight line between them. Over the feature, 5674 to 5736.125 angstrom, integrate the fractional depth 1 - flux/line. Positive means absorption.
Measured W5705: -1.5 angstrom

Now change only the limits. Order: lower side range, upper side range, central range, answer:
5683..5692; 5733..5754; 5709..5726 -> -0.3 angstrom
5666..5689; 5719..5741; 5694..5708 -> 0.7 angstrom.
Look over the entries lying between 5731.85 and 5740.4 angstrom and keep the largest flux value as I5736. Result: 1.82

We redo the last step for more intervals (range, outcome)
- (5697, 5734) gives 2.12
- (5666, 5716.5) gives 2.043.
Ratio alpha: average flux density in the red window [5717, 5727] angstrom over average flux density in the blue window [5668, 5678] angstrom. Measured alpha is 1.20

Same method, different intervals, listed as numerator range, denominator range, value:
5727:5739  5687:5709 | 1.06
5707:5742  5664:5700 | 1.05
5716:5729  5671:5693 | 1.08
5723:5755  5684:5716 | 1.05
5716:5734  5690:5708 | 1.09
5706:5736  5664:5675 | 1.13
